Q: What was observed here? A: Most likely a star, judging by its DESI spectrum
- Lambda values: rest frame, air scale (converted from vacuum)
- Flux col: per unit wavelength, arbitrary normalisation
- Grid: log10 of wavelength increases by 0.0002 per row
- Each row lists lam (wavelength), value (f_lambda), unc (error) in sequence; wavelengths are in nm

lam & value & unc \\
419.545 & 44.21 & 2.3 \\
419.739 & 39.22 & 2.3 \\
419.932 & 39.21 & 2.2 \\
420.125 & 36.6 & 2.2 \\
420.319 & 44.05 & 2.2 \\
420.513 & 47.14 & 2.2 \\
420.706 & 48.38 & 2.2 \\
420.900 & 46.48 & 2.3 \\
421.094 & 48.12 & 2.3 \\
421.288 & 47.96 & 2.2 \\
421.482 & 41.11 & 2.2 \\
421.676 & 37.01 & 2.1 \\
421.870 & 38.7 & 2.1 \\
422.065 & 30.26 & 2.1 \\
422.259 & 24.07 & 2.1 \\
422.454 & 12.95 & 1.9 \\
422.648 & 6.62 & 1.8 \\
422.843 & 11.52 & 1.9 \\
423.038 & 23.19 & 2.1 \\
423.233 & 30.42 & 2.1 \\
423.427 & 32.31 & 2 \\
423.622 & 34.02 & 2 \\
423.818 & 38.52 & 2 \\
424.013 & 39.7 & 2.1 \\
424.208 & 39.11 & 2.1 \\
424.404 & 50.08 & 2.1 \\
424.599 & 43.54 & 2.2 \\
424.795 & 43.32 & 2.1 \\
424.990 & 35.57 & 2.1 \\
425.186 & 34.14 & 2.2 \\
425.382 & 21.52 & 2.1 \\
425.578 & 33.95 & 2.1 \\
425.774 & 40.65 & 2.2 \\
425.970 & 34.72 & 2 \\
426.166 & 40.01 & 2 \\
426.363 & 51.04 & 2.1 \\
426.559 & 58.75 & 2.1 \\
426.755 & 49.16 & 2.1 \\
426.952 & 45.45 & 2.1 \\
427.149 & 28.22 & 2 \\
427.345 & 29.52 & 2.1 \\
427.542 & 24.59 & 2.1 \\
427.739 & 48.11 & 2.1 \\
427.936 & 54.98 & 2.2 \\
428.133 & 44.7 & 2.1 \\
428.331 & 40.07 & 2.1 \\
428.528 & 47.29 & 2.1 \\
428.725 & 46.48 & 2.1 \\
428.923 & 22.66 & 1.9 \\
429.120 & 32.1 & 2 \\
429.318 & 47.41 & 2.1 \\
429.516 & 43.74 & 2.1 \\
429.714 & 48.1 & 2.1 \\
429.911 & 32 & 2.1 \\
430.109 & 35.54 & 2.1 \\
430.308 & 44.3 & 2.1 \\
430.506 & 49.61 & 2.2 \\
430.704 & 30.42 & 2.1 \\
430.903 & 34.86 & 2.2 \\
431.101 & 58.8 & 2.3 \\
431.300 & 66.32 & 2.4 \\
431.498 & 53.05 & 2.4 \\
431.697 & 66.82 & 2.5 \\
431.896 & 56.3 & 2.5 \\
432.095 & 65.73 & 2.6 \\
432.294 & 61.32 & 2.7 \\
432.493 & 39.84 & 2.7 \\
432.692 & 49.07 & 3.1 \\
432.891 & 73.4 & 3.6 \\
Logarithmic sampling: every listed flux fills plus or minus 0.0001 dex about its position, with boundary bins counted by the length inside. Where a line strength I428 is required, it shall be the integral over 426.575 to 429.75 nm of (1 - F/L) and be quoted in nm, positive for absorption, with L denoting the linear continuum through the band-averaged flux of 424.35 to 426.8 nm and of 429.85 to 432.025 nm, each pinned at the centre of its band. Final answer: 0.246 nm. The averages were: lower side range 41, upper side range 48.5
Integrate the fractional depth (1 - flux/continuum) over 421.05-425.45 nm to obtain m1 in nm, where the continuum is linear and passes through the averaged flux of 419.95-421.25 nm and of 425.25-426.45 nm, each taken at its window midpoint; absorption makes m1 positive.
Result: 0.81 nm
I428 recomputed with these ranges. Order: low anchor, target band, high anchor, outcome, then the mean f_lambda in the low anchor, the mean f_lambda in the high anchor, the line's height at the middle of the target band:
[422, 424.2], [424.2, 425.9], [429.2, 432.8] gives -0.333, 26.3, 49.1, 31.9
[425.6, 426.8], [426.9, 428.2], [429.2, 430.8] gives 0.135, 44.8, 41.3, 43.6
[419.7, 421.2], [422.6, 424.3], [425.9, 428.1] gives 0.558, 43.9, 42.4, 43.2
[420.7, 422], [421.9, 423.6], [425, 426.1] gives 0.734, 43.3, 33.4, 40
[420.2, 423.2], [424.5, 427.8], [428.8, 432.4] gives 0.128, 33.7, 47.2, 40.5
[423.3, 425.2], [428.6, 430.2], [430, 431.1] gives 0.067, 39.1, 40.6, 40.4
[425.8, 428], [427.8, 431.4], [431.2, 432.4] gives 0.627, 42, 61.5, 52.7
